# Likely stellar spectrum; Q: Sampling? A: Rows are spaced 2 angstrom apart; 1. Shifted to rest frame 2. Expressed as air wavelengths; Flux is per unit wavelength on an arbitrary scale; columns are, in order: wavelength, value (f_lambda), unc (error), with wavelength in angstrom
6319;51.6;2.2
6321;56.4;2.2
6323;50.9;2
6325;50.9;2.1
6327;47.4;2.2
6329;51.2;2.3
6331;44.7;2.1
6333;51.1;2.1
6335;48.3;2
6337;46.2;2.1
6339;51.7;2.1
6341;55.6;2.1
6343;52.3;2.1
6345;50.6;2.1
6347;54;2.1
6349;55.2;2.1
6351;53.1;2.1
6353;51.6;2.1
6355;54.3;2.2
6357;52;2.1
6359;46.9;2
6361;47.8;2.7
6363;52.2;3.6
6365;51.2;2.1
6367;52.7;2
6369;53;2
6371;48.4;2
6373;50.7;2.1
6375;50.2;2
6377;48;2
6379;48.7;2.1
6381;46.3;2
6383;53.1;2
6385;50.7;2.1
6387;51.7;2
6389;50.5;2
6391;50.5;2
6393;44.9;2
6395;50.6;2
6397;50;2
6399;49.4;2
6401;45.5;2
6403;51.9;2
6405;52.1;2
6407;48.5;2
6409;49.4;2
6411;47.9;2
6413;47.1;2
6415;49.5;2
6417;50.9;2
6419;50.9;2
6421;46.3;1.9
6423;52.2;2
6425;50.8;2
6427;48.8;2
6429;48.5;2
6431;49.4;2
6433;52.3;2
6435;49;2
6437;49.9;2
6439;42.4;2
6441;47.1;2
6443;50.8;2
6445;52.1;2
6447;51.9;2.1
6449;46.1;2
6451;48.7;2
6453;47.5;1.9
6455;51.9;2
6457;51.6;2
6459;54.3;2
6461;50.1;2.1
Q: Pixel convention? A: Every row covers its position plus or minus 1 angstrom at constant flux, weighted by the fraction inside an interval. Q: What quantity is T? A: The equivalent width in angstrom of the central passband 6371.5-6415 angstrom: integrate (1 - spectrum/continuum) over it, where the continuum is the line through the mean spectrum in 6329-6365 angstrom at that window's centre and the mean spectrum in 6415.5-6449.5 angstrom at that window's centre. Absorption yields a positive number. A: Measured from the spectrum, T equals 0.7 angstrom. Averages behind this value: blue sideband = 51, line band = 49.4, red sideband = 49.4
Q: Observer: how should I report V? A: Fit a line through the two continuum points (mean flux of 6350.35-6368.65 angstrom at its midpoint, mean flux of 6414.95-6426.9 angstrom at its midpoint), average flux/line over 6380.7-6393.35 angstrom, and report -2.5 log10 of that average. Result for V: 0.01 mag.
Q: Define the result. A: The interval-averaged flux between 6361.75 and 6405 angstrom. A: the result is 50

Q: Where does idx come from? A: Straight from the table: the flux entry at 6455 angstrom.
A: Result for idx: 51.9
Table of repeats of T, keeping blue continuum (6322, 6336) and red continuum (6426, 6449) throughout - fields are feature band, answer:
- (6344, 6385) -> -1.5 angstrom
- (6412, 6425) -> -0.1 angstrom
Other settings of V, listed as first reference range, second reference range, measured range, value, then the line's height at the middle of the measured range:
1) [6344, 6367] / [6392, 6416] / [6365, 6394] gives 0.008 mag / 50.3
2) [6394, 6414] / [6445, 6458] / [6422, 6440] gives 0.007 mag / 49.6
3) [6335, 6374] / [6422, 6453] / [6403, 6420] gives 0.006 mag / 50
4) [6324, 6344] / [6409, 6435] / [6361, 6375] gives -0.027 mag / 49.8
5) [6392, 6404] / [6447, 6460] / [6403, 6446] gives 0.000 mag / 49.4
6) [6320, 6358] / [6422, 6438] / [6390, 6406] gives 0.026 mag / 50.6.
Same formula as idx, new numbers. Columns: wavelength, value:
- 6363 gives 52.2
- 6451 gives 48.7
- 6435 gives 49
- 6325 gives 50.9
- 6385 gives 50.7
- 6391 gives 50.5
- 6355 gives 54.3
